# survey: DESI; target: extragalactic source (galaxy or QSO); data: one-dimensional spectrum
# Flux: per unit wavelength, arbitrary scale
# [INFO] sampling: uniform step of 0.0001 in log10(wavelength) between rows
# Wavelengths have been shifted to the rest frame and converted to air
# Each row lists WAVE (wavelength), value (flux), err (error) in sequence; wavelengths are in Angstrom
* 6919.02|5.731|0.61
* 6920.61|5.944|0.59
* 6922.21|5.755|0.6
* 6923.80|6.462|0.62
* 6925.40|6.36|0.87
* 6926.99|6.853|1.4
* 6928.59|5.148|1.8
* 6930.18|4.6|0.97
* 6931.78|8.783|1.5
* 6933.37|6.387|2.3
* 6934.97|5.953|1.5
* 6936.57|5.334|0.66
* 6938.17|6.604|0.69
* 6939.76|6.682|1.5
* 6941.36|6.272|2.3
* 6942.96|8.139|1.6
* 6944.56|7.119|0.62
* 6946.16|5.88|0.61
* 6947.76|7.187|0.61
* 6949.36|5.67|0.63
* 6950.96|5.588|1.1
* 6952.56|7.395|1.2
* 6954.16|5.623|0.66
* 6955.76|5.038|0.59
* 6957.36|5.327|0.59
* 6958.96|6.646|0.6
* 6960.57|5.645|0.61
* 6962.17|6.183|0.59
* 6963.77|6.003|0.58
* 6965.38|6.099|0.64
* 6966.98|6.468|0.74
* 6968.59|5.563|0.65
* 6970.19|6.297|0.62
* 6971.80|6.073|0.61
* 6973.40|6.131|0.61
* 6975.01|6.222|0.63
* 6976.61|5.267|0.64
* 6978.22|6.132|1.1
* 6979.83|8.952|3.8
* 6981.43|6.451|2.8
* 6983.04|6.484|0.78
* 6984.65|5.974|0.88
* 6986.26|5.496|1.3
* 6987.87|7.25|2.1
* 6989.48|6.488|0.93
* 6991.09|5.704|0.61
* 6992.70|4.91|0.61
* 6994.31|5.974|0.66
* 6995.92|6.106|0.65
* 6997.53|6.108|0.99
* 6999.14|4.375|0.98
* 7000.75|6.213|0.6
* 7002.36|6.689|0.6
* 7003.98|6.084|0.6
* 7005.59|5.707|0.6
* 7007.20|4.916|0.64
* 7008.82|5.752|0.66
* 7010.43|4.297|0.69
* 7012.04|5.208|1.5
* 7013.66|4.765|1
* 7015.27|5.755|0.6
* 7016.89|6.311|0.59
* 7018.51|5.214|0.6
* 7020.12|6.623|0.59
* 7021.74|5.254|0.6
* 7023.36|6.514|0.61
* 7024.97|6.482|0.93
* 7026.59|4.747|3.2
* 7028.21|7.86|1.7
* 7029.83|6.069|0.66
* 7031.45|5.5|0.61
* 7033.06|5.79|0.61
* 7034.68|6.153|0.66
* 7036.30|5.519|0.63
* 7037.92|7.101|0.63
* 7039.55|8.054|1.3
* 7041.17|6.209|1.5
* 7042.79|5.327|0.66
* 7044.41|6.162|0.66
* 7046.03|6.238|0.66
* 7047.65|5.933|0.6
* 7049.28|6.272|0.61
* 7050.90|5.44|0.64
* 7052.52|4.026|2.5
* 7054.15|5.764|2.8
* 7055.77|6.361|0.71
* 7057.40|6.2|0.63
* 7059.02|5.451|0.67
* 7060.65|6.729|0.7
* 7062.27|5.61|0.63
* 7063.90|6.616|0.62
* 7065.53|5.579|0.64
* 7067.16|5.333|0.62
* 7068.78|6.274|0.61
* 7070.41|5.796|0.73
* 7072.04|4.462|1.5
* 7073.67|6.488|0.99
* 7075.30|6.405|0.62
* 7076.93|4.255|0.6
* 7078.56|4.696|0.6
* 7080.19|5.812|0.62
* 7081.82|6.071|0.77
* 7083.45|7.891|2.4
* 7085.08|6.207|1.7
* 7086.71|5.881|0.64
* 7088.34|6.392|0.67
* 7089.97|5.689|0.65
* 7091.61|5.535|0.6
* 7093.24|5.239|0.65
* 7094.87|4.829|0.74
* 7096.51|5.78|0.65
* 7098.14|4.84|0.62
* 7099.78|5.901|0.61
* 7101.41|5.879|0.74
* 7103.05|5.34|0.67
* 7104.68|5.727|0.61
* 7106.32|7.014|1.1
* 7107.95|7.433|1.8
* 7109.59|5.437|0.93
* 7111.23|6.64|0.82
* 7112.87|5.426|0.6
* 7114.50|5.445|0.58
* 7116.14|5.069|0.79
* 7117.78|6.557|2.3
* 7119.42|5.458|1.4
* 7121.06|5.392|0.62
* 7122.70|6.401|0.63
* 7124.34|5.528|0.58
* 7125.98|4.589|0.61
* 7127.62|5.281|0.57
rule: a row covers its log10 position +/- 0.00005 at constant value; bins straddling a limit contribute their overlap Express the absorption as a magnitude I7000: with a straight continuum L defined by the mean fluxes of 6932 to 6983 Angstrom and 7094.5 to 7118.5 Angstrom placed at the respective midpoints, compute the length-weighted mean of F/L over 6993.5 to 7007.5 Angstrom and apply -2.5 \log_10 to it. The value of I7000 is 0.06 mag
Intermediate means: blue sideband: 6.3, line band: 5.83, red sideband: 5.84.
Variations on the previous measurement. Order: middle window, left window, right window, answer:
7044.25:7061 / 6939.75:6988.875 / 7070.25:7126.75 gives 0.02 mag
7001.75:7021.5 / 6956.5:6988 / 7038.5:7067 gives 0.10 mag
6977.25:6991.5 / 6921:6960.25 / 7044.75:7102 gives -0.08 mag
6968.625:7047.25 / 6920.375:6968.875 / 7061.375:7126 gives 0.00 mag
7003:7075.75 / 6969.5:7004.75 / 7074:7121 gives 0.02 mag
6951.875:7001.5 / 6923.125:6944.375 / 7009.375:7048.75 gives 0.03 mag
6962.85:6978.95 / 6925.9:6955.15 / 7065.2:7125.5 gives 0.04 mag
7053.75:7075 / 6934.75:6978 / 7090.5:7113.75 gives 0.00 mag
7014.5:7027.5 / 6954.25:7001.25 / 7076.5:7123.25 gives 0.02 mag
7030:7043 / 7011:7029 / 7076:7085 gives -0.07 mag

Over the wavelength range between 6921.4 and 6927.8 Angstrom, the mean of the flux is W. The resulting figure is 6.35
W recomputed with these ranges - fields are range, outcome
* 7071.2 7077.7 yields 5.41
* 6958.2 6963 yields 6.15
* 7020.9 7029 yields 6.17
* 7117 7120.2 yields 6.01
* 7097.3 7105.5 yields 5.54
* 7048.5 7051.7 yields 5.86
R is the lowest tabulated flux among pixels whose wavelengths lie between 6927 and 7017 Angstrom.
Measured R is 4.297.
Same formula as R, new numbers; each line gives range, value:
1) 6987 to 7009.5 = 4.375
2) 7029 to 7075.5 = 4.026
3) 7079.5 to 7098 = 4.829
